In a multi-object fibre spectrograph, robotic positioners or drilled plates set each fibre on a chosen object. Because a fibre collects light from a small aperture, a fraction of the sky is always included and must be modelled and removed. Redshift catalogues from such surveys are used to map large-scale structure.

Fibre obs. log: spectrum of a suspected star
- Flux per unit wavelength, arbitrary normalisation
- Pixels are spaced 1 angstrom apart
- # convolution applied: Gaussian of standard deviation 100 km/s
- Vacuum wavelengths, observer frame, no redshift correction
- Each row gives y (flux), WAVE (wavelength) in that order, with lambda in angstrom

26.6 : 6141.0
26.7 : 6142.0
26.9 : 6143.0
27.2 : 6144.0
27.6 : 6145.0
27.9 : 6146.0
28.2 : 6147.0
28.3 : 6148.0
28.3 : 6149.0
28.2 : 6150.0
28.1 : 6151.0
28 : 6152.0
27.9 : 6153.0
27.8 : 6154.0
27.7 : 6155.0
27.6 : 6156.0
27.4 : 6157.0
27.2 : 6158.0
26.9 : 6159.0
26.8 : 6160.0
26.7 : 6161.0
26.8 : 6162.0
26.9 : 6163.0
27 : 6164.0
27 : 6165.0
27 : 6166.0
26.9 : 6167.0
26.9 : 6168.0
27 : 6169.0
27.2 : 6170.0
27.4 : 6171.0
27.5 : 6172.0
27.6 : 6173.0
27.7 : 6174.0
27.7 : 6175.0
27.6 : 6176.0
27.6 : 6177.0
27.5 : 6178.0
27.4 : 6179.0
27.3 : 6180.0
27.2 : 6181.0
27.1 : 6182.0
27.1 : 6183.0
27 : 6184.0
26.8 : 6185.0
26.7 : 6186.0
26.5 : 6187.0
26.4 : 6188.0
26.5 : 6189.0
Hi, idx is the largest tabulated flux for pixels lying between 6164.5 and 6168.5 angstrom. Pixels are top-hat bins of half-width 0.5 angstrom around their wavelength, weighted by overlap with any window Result 27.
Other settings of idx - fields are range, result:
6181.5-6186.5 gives 27.1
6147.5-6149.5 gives 28.3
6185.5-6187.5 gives 26.7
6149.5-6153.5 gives 28.2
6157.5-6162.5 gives 27.2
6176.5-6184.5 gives 27.6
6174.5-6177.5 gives 27.7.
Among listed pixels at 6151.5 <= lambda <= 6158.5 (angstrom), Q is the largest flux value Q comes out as 28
